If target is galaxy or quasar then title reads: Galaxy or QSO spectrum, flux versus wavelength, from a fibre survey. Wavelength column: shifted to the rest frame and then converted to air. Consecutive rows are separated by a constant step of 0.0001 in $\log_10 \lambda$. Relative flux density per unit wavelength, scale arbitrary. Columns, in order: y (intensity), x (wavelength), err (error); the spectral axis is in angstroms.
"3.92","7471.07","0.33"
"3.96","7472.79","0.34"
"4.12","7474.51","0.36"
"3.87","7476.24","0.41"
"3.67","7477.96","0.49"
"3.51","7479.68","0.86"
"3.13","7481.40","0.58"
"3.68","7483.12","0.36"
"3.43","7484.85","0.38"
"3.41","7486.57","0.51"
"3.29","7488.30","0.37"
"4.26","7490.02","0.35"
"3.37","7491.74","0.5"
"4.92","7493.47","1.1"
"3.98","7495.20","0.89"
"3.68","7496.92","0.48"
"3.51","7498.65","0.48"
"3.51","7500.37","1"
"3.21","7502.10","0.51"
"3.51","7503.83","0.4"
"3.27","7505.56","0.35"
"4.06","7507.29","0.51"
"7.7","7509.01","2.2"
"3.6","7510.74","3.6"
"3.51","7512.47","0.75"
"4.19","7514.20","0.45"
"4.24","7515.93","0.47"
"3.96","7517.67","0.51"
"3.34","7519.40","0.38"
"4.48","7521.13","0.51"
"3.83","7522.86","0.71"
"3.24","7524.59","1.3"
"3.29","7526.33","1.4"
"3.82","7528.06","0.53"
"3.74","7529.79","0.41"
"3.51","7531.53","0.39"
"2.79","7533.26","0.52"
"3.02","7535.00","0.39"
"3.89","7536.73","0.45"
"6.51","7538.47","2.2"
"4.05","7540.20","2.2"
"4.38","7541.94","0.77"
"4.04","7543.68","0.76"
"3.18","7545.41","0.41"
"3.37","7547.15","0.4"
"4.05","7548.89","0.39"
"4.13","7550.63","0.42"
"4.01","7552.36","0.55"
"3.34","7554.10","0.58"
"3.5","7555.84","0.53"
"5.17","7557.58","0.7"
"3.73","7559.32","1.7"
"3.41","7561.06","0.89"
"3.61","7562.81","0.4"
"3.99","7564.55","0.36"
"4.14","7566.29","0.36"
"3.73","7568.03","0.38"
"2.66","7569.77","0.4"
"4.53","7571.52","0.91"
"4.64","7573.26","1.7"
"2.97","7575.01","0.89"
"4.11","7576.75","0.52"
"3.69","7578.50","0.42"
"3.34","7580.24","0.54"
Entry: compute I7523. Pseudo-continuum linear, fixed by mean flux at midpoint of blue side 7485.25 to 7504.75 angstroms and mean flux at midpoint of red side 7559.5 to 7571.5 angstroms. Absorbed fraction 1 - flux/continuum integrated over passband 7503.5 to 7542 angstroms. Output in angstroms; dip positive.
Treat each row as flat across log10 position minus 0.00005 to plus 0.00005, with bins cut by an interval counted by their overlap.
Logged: -3.3 angstroms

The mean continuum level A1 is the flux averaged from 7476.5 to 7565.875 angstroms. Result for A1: 3.85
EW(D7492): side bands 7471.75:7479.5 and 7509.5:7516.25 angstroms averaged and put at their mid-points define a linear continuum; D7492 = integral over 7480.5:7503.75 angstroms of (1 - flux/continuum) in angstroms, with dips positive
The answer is 1.9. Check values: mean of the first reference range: 3.87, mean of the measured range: 3.64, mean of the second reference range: 4.07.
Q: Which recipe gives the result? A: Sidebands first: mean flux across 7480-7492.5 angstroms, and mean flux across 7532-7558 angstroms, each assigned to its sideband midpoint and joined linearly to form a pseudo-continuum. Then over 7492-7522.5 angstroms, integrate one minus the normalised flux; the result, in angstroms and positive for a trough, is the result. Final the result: -3.0 angstroms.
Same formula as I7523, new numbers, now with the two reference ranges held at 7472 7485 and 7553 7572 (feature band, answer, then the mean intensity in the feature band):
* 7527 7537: 0.8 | 3.43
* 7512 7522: -0.6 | 3.97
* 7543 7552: 0.0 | 3.77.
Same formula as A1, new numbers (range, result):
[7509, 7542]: 3.95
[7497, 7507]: 3.46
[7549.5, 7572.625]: 3.85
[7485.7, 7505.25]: 3.68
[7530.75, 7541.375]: 3.98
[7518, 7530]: 3.69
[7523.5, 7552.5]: 3.82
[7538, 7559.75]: 4.08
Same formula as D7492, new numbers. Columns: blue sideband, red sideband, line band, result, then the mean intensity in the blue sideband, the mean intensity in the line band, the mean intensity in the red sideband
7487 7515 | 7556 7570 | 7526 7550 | 0.3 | 3.96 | 3.85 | 3.84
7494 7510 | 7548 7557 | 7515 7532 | 0.9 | 4.06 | 3.75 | 3.85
